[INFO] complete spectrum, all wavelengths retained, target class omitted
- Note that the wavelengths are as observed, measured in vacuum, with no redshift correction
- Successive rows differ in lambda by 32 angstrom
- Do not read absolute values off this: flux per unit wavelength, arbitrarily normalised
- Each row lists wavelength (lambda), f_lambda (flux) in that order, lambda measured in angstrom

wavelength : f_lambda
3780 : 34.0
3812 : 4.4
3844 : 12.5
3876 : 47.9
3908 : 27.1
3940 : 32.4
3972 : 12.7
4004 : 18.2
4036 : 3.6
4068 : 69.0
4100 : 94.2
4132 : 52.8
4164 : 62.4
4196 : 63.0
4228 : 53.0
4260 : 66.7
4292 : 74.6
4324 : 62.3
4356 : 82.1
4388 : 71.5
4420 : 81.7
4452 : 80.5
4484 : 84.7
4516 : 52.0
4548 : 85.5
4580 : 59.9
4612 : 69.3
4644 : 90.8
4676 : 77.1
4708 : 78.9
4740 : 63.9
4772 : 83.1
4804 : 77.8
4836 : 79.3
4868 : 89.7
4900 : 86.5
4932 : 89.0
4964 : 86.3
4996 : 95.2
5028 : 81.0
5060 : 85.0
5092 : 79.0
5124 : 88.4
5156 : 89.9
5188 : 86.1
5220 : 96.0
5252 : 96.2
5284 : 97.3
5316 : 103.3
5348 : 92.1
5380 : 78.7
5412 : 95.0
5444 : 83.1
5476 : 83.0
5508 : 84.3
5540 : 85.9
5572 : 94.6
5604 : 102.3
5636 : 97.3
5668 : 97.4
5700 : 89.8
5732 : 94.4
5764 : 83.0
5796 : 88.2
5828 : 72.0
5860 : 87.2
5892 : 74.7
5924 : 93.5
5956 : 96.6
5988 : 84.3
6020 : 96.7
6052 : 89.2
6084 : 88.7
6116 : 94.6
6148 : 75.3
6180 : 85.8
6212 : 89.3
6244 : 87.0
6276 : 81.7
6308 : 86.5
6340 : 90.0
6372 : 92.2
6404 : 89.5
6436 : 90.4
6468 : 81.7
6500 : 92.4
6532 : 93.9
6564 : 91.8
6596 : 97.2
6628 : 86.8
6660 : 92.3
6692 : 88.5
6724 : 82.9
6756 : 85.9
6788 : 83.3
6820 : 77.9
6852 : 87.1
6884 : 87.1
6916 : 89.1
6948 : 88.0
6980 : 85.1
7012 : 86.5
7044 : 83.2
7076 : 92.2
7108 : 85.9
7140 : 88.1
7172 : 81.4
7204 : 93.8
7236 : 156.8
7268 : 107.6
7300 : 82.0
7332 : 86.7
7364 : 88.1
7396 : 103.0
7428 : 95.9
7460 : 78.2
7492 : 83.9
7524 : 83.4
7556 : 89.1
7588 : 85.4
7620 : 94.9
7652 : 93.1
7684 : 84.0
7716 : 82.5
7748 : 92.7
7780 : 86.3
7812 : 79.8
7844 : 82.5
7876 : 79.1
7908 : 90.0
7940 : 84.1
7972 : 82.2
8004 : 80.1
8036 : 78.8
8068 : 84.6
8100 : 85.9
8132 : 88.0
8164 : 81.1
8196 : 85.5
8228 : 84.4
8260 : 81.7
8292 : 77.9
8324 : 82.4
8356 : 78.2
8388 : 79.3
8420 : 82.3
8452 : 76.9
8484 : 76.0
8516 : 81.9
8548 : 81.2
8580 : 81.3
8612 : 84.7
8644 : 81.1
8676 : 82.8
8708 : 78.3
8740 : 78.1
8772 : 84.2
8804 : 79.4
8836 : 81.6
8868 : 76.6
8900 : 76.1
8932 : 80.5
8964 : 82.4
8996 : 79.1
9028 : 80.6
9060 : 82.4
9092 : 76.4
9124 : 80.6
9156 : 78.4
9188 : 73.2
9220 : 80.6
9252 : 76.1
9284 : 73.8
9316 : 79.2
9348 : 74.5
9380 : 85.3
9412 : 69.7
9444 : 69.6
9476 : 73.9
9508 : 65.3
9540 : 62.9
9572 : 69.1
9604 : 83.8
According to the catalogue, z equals 0.102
